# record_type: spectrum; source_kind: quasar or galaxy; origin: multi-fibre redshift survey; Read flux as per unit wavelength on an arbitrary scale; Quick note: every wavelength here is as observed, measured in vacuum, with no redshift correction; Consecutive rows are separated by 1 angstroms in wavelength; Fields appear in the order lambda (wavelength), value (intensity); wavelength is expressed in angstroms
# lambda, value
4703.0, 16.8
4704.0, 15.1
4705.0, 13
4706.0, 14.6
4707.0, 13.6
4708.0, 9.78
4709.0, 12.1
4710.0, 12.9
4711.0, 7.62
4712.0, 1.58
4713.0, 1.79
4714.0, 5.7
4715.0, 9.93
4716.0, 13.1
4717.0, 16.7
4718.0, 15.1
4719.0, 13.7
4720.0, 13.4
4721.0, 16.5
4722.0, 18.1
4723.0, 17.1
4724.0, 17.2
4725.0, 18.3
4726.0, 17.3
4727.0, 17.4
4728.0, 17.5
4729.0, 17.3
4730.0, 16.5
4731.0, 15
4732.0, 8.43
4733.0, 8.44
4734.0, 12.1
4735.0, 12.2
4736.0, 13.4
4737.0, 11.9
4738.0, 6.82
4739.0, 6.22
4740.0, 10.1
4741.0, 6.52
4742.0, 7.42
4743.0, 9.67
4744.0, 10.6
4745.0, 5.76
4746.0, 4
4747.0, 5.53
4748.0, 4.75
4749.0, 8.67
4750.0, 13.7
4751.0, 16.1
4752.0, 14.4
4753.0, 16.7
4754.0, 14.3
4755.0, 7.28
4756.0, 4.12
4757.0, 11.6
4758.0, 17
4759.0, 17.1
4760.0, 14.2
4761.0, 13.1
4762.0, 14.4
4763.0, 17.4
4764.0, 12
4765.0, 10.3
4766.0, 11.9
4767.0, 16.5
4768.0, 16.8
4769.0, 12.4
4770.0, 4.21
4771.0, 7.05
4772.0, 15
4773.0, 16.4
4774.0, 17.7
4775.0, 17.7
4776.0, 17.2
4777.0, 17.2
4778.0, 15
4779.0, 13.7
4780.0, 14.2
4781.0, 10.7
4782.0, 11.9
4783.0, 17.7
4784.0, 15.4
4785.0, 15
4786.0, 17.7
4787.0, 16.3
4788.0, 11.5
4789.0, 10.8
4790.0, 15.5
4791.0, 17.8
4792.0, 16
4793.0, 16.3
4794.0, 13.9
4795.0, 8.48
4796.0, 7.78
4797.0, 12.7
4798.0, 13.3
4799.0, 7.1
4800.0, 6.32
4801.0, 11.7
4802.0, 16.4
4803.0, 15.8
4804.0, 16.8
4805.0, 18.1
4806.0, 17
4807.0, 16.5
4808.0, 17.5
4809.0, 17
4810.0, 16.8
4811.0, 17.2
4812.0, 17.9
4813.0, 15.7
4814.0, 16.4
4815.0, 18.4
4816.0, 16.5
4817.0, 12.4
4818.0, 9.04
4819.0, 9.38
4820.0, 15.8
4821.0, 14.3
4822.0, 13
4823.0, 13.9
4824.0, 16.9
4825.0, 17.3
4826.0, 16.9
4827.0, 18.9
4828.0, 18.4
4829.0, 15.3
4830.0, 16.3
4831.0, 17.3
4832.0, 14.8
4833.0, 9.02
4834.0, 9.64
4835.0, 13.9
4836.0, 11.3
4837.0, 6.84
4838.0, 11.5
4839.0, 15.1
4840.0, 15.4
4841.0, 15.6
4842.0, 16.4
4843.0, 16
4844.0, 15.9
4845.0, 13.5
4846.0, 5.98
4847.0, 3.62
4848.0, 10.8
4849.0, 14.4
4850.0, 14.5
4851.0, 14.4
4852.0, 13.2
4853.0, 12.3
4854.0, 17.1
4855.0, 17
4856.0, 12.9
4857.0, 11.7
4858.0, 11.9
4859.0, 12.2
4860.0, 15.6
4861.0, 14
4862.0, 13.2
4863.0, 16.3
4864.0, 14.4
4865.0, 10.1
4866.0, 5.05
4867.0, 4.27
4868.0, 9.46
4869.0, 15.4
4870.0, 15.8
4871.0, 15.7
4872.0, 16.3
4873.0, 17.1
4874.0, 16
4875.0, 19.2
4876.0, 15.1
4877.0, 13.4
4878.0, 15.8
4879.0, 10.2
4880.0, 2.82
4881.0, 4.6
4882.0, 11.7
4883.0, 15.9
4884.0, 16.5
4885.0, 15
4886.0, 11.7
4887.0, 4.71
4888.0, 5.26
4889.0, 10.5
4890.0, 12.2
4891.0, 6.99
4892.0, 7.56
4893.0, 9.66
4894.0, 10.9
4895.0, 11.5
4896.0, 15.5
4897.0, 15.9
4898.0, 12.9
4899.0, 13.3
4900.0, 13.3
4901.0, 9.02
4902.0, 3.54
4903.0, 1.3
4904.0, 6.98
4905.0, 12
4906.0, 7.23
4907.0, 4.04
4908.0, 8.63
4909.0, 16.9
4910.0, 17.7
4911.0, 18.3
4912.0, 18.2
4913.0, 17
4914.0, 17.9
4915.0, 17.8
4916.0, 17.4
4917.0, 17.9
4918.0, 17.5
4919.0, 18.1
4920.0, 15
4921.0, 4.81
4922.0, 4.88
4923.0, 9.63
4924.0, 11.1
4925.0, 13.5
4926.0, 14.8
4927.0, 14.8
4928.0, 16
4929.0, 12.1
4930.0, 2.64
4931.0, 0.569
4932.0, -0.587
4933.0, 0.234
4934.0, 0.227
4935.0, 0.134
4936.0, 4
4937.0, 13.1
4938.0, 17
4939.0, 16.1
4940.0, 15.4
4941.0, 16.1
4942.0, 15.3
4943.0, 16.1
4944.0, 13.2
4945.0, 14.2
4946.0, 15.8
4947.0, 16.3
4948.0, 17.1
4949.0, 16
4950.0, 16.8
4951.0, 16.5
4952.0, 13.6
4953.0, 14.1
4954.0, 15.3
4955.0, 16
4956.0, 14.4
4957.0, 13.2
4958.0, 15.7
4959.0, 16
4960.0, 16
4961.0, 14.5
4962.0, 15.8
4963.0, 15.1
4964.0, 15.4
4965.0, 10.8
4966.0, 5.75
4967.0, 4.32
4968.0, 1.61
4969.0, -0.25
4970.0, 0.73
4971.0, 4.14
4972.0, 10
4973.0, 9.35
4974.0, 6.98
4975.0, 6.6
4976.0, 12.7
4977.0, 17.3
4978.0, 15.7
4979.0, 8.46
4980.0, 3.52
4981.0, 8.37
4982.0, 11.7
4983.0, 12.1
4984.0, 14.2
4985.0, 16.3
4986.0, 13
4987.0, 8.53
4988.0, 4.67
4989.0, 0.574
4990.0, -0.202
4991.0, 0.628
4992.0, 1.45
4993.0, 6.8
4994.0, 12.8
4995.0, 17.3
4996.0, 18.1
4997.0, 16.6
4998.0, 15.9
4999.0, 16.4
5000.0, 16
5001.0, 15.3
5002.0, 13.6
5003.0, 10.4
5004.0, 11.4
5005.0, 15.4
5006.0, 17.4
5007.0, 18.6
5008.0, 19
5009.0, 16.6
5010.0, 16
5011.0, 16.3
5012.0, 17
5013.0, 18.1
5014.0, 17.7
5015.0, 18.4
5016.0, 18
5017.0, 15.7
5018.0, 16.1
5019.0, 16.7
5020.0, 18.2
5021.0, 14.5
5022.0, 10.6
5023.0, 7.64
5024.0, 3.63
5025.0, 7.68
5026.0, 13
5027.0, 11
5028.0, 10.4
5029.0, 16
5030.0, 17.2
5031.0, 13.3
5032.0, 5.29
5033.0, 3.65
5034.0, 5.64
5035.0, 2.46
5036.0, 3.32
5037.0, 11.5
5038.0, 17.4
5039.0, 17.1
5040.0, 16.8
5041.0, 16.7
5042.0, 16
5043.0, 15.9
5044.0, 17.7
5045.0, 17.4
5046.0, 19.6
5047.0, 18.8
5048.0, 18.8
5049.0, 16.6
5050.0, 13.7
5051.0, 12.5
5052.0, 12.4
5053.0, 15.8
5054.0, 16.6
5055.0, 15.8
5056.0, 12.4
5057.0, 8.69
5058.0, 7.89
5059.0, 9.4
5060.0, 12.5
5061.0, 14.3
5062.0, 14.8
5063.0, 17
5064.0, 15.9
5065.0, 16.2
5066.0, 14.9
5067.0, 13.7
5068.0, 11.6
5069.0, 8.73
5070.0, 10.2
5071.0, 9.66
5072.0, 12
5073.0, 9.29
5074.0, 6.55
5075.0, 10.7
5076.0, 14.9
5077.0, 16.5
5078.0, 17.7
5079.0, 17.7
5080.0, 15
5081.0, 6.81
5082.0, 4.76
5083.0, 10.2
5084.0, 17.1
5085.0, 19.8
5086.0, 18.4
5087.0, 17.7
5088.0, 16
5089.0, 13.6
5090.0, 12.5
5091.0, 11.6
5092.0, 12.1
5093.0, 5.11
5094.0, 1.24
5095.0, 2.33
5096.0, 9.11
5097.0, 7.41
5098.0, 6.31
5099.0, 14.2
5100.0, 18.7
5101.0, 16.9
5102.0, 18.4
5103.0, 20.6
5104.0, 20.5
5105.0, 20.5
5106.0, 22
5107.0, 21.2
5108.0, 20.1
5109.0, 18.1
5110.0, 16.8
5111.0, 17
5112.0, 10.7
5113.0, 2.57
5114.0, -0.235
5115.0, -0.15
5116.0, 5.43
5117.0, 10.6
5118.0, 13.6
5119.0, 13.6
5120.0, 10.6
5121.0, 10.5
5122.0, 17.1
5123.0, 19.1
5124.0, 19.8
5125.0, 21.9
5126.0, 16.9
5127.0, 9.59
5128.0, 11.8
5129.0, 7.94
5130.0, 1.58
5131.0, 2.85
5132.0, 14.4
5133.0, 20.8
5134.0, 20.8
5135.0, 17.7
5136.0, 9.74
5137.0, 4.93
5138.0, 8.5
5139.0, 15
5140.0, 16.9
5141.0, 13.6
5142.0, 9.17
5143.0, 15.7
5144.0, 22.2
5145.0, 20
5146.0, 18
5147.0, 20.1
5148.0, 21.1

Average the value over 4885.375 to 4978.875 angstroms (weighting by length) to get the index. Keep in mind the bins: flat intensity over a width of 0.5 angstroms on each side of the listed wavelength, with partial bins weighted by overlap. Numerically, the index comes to 11.5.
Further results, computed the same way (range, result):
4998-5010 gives 15.5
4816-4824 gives 13.1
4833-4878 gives 13.2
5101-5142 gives 13.6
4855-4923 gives 12.3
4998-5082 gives 13.6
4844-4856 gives 12.6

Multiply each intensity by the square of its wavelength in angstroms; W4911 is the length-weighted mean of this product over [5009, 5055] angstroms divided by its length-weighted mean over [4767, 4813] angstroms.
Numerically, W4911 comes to 1.07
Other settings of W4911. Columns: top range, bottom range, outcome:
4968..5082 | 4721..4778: 1.09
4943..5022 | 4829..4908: 1.11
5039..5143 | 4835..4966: 1.16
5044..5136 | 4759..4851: 1.06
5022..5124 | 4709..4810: 1.13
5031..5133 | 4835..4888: 1.11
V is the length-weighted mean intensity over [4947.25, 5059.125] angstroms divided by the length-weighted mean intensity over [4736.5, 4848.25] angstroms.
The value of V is 0.9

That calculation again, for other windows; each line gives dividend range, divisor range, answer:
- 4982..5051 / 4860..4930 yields 1.07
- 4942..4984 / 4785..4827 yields 0.82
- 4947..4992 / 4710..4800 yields 0.84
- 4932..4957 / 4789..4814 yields 0.88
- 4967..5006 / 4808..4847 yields 0.68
